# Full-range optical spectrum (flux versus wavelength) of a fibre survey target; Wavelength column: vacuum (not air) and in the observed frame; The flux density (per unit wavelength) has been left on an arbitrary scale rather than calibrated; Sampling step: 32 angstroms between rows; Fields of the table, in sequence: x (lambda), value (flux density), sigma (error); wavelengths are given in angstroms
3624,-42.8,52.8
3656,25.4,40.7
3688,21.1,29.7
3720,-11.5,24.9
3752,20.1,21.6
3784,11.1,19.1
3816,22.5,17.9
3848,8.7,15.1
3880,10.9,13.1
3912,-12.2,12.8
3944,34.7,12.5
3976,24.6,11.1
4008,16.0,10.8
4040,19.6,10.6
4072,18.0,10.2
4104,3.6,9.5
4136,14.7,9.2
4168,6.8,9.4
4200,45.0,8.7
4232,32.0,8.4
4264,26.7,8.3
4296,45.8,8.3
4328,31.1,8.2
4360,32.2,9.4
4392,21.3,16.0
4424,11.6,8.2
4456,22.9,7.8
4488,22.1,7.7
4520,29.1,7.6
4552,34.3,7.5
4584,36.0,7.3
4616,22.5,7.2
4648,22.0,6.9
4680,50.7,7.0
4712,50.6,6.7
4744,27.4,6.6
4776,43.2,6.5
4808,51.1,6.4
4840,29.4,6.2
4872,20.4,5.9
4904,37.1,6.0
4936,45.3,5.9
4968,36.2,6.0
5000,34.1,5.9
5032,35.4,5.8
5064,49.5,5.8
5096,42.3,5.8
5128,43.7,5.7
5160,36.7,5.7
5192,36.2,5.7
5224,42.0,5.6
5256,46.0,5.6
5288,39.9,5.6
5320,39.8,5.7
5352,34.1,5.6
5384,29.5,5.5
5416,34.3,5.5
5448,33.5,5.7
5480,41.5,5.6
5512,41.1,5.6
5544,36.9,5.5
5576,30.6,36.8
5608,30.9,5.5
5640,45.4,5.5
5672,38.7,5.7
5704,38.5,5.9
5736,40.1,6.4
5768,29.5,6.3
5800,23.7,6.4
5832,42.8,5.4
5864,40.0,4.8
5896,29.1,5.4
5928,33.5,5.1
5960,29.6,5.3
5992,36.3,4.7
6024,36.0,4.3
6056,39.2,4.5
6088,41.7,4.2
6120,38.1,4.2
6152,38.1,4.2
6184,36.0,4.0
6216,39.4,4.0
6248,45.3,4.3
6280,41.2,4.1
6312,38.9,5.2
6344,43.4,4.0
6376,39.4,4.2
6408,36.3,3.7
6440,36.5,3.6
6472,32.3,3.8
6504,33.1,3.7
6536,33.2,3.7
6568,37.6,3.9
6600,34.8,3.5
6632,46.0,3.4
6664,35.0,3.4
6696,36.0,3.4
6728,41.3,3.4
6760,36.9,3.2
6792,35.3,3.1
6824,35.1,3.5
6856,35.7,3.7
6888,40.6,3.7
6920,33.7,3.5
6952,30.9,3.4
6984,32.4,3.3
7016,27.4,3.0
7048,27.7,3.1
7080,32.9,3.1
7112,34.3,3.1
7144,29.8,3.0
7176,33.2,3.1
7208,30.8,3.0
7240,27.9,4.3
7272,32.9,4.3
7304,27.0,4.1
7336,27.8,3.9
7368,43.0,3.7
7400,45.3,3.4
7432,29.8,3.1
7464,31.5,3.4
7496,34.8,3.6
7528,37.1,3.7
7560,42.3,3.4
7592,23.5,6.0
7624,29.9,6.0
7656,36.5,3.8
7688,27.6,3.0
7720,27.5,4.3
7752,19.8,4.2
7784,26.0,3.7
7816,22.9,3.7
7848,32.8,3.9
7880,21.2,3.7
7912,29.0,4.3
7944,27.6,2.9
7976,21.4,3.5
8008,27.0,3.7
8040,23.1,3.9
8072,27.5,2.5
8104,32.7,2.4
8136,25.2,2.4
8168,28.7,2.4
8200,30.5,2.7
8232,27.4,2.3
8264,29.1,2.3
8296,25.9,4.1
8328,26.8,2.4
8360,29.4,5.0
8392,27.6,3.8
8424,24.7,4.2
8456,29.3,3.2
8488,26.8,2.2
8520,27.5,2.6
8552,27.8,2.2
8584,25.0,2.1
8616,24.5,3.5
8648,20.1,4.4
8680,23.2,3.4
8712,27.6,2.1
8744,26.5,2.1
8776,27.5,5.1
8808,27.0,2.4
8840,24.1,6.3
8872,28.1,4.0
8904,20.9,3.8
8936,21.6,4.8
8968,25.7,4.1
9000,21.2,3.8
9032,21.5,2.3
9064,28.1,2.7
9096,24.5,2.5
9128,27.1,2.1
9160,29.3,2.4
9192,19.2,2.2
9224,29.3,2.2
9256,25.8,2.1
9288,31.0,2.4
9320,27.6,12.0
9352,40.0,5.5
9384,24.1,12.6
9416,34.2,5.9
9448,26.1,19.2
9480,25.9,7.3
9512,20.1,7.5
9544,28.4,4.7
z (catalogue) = 0.125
